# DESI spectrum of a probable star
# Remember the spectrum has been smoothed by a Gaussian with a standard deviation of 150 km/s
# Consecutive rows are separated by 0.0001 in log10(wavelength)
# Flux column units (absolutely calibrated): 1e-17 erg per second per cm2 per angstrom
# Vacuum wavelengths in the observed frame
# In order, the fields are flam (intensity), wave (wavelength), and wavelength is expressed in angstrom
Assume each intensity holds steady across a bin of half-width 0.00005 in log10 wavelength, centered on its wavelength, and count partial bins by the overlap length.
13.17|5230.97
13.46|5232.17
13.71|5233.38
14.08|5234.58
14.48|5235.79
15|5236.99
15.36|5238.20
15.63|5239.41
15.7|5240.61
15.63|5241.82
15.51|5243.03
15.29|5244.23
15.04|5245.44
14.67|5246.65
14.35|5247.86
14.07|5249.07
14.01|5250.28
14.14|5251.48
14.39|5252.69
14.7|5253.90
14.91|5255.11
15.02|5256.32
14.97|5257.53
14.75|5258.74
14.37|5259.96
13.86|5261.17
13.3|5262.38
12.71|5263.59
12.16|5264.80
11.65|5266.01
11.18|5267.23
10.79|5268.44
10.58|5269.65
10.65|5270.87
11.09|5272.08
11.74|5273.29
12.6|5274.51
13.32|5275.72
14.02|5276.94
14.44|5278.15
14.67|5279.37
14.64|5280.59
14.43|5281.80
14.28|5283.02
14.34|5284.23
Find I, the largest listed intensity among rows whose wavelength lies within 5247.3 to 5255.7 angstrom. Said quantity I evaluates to 14.91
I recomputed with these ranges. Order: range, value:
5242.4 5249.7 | 15.51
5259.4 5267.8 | 14.37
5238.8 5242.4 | 15.7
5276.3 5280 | 14.67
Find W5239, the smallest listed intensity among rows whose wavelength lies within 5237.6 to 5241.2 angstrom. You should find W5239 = 15.36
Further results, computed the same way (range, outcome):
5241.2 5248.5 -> 14.35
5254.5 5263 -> 13.3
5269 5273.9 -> 10.58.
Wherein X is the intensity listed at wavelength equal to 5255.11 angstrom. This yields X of 14.91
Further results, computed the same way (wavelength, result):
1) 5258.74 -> 14.75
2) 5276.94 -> 14.02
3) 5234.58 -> 14.08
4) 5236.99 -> 15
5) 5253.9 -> 14.7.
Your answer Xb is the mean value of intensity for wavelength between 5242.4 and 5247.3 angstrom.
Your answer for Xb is 15.1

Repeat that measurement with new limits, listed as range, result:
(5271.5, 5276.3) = 12.2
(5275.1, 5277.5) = 13.7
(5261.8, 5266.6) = 12.5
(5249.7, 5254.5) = 14.3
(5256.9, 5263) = 14.2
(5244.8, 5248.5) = 14.7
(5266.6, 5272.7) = 10.9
